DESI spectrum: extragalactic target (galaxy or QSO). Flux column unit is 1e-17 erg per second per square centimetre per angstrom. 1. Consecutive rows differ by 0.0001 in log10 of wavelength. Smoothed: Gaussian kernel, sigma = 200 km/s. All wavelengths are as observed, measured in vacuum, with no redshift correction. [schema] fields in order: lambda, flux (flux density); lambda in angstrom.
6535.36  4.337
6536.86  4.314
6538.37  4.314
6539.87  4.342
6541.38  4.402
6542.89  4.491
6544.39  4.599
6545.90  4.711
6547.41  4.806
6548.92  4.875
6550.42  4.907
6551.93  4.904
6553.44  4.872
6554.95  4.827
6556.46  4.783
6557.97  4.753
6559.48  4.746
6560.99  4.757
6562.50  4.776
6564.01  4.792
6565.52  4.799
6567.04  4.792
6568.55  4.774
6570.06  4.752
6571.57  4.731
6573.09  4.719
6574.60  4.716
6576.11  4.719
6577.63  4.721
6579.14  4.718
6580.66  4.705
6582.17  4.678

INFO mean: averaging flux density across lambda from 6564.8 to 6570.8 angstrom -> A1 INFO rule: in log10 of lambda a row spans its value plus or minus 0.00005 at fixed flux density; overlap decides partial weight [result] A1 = 4.78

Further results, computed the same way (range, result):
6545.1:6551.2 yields 4.82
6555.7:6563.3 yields 4.76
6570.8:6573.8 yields 4.72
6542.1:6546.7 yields 4.6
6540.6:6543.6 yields 4.43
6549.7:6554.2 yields 4.89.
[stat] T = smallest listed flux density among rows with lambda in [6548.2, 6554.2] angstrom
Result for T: 4.872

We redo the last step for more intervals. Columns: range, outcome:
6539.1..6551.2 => 4.342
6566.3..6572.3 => 4.731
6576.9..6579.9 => 4.718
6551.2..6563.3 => 4.746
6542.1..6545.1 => 4.491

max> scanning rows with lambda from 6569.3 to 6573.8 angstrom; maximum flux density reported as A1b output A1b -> 4.752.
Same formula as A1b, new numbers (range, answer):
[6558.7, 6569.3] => 4.799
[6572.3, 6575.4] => 4.719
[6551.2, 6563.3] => 4.904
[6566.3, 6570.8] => 4.792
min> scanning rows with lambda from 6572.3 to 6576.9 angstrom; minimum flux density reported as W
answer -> 4.716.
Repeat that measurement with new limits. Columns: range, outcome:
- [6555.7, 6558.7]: 4.753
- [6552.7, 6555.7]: 4.827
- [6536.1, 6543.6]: 4.314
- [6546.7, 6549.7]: 4.806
